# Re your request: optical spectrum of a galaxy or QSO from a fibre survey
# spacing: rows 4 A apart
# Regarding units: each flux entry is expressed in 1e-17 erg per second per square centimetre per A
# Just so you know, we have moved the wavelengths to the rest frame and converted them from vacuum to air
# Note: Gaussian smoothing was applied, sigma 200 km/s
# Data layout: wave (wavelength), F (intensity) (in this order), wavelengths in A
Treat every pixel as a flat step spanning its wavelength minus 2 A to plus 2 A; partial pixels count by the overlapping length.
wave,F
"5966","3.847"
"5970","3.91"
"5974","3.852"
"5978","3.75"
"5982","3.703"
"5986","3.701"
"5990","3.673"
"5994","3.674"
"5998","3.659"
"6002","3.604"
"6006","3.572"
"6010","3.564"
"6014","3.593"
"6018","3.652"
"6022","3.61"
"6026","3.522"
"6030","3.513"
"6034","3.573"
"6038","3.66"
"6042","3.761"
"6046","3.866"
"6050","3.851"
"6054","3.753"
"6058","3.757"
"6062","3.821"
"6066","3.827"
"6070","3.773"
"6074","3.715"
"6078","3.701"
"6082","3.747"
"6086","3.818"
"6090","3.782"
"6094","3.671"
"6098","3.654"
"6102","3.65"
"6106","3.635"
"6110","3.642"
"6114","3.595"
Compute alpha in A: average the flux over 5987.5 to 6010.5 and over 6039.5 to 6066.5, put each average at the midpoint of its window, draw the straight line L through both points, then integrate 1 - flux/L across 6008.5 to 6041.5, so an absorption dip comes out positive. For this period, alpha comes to 1.1 A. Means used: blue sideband 3.63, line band 3.59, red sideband 3.8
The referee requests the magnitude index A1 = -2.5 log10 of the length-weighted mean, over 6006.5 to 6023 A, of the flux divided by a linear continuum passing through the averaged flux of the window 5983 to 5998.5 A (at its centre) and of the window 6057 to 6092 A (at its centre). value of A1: 0.03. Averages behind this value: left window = 3.68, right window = 3.77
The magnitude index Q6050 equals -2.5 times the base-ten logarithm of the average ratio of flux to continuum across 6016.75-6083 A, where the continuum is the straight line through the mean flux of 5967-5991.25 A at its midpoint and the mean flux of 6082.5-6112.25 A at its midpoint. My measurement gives 0.00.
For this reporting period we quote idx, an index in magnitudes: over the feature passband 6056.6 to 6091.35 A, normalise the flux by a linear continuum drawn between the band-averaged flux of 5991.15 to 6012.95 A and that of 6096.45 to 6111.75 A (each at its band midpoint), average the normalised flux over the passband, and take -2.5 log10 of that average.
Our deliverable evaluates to -0.040 mag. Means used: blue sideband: 3.62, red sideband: 3.65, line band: 3.77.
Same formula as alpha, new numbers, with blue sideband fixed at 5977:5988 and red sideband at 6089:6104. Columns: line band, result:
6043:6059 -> -0.5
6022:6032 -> 0.5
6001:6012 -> 0.4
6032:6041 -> 0.2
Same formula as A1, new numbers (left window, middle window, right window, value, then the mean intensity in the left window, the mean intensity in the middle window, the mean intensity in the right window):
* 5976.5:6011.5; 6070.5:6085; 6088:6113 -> -0.020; 3.66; 3.73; 3.67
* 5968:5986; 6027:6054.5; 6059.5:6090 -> 0.022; 3.79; 3.7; 3.77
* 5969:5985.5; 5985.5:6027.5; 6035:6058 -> 0.047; 3.79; 3.62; 3.77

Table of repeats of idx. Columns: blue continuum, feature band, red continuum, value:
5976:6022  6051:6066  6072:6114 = -0.03 mag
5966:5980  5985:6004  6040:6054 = 0.05 mag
